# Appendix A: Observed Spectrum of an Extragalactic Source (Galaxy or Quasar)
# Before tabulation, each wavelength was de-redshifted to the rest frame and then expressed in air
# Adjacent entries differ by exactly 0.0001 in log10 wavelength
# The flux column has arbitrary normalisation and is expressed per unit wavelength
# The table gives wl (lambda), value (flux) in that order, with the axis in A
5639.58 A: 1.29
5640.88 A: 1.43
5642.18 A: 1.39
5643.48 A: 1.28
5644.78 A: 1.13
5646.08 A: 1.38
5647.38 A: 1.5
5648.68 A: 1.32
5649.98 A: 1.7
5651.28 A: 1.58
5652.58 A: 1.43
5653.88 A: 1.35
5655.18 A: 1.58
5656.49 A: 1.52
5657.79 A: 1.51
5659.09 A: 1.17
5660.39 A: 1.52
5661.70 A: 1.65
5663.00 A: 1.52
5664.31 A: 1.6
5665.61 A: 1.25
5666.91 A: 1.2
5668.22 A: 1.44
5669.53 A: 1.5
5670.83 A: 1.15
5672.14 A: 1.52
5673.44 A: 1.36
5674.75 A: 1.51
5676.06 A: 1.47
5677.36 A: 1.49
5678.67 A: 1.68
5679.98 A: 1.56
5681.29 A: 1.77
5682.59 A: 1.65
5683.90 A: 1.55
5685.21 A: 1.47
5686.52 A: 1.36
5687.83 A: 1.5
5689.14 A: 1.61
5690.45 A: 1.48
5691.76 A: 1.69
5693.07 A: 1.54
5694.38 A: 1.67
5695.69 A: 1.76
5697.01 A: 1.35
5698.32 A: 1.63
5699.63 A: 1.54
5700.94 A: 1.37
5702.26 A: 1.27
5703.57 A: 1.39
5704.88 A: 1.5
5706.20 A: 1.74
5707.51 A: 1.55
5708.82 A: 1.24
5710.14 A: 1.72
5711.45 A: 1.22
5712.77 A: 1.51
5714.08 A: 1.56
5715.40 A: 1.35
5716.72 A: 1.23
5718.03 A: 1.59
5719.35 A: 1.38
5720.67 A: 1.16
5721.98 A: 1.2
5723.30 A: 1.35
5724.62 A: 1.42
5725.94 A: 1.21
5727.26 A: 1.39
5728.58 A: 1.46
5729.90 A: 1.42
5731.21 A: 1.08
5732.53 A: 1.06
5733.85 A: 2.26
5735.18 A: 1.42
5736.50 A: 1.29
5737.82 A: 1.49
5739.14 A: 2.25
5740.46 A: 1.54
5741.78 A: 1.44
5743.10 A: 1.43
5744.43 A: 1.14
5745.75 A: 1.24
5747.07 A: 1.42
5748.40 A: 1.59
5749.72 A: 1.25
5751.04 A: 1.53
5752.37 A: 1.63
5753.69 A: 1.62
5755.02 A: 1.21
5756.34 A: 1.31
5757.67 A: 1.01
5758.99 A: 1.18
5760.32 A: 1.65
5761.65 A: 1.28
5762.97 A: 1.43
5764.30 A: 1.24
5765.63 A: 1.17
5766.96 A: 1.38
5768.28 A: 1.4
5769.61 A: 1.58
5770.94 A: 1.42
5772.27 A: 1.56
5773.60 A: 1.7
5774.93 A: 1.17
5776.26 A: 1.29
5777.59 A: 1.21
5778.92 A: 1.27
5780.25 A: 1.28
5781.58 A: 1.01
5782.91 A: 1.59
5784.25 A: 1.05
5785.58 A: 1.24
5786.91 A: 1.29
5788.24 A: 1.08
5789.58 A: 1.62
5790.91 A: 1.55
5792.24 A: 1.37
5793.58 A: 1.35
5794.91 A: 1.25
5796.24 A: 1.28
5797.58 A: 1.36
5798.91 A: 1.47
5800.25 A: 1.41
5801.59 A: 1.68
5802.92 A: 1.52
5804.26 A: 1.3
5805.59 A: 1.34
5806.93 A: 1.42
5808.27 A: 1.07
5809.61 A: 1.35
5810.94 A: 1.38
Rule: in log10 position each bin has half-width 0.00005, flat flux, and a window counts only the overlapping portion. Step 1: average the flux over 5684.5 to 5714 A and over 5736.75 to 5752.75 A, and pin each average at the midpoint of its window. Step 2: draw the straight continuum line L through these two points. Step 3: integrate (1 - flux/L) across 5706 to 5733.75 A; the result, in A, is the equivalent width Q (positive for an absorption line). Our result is 2.1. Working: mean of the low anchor 1.51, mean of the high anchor 1.49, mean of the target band 1.39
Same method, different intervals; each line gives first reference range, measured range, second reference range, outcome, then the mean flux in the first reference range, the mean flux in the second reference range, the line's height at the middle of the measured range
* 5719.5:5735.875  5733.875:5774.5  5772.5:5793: -2.8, 1.37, 1.32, 1.35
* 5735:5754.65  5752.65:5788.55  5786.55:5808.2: 2.8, 1.48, 1.39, 1.44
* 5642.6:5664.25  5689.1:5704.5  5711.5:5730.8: -1.4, 1.45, 1.36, 1.4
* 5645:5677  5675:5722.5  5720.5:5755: -1.8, 1.44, 1.43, 1.44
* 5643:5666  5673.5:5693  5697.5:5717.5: -1.3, 1.45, 1.46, 1.45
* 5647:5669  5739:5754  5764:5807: -0.9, 1.46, 1.36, 1.39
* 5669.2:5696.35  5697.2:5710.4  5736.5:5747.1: 0.3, 1.54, 1.49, 1.52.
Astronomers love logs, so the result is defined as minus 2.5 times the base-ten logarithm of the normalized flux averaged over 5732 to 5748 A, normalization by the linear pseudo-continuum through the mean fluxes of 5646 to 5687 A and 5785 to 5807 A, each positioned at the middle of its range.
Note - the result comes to -0.06 mag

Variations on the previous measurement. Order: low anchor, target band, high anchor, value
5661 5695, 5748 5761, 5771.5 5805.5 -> 0.01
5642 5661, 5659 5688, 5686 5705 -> -0.01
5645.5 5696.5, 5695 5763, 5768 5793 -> -0.01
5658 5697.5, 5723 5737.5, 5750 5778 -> 0.02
